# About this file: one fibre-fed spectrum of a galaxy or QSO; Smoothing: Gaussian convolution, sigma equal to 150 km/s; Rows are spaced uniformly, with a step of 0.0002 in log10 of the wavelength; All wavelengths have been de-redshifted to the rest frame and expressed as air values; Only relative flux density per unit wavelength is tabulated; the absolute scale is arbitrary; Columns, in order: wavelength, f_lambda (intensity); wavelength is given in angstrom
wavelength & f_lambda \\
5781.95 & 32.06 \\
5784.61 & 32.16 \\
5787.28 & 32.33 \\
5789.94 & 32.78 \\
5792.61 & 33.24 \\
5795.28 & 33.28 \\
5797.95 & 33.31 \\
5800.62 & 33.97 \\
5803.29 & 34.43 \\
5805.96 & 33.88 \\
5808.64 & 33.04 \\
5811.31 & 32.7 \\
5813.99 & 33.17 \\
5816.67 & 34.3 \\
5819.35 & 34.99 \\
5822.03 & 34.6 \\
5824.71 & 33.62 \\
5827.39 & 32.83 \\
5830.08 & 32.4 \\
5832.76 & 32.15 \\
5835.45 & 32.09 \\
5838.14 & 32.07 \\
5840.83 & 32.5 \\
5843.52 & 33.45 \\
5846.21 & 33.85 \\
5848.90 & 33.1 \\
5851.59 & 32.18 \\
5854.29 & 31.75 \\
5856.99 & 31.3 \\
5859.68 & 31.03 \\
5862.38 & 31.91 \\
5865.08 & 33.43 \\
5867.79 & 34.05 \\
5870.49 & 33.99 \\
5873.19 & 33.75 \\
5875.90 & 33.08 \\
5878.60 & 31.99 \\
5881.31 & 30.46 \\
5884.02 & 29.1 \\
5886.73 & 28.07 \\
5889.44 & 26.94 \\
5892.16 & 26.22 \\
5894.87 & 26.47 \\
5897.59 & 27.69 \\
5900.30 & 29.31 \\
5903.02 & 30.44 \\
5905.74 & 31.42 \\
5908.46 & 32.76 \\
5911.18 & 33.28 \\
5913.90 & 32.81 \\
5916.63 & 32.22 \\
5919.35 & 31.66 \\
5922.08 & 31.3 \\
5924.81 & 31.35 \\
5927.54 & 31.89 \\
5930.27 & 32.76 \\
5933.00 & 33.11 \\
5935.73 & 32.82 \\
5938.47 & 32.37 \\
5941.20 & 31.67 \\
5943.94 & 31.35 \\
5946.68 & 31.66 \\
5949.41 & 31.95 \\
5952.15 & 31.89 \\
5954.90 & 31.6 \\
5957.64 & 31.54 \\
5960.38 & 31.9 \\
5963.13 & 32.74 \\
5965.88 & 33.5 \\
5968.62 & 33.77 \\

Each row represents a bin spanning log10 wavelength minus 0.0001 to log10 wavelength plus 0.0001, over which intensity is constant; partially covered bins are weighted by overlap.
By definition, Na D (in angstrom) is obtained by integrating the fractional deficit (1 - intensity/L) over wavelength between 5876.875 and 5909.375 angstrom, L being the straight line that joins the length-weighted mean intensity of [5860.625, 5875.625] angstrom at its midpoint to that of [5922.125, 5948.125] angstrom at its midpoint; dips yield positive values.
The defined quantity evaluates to 3.6 angstrom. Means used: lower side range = 33.3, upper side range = 32.1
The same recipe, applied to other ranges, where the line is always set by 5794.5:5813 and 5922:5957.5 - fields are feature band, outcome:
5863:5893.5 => 1.5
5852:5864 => 0.5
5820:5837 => 0.1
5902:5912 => 0.1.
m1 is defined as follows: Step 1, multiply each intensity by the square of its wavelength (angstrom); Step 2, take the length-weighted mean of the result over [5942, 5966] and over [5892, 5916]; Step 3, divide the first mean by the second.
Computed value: 1.07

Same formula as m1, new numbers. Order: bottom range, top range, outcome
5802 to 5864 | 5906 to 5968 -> 1.01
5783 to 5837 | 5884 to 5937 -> 0.95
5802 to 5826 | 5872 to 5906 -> 0.89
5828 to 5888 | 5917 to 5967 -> 1.02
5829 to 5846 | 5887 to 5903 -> 0.87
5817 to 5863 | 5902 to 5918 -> 1.01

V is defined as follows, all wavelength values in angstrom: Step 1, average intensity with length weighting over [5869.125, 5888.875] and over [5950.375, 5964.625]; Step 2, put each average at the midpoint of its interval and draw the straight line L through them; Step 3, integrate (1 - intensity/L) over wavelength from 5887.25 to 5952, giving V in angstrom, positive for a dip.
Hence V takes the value 1.3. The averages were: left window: 31.3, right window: 31.9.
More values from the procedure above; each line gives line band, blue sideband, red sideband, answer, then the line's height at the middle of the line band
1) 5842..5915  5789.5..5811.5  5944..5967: 3.36 angstrom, 32.7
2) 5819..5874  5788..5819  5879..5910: -2.55 angstrom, 31.4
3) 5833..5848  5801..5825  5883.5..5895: -0.60 angstrom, 31.5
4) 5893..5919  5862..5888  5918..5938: 1.14 angstrom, 32.1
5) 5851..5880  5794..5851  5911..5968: 0.26 angstrom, 32.9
